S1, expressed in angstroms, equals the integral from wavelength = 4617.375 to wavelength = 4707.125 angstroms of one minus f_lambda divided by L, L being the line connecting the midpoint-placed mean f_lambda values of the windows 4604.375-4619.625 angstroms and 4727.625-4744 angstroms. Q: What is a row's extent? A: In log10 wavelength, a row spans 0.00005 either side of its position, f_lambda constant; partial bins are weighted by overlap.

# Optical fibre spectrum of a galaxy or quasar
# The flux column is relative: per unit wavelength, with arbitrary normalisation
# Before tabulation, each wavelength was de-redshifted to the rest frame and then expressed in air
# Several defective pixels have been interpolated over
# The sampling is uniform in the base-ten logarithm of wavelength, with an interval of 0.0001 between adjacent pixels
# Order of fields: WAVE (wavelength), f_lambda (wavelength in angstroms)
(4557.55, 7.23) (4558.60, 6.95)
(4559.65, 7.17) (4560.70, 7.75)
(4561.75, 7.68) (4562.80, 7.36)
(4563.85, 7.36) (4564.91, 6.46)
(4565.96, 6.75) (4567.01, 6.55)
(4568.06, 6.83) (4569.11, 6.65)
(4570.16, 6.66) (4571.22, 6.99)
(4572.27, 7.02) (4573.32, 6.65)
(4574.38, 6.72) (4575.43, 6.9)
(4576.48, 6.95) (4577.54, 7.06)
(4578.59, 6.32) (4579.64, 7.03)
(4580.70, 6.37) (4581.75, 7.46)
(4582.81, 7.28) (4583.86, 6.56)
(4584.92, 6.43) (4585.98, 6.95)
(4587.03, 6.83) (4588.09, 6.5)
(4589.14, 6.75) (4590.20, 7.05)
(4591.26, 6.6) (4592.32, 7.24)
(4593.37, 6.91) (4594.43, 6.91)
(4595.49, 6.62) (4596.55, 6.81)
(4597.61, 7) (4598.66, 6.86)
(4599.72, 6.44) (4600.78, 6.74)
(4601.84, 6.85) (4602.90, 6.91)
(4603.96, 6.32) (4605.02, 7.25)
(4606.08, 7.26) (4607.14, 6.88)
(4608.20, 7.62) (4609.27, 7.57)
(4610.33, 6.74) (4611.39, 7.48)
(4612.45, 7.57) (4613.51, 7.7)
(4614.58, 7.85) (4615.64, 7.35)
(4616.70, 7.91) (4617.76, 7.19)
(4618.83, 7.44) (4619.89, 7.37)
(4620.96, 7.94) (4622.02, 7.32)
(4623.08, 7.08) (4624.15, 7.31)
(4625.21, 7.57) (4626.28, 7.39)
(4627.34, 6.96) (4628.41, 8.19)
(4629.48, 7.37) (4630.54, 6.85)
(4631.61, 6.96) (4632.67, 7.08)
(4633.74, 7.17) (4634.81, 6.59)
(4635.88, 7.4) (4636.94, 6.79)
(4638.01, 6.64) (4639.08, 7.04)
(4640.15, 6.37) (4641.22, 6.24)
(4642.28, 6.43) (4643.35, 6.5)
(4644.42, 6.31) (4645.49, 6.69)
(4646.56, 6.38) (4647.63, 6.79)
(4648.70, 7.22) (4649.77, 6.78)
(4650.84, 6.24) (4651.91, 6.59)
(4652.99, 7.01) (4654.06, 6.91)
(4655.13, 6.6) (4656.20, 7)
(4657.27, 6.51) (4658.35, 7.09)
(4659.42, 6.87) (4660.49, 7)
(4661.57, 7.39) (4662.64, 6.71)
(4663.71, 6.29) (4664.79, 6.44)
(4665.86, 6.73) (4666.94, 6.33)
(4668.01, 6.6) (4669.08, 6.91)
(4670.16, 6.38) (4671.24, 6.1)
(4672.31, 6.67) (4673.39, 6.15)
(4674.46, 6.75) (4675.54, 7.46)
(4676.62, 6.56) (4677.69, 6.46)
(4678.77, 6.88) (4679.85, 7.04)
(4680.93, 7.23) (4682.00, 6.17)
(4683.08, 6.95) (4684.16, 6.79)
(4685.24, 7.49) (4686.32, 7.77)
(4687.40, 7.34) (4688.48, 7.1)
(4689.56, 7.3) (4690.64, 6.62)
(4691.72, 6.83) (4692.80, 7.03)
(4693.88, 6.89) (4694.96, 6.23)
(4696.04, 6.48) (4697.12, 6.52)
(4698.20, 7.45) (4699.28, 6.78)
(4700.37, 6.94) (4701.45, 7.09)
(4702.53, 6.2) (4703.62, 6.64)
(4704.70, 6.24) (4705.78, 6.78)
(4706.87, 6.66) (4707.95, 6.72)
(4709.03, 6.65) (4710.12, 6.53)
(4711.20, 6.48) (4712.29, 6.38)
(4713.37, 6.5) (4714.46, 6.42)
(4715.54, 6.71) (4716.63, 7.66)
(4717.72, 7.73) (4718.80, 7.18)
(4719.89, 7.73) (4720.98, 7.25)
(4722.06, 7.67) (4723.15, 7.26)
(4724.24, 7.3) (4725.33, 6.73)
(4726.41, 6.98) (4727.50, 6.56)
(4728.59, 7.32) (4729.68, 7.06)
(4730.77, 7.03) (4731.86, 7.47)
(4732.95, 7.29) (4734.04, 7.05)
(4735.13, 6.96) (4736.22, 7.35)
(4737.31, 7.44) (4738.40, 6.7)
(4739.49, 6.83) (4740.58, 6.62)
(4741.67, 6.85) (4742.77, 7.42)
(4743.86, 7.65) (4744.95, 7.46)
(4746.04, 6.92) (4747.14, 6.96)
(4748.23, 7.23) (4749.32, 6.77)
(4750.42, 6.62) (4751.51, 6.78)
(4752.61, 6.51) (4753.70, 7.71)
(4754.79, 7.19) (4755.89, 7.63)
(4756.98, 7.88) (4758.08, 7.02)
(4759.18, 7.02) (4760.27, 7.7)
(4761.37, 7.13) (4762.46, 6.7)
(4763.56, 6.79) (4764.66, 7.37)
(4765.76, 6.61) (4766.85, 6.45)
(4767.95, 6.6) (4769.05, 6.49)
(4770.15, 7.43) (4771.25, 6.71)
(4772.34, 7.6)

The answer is 5.20 angstroms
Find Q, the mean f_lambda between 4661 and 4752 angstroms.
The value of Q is 6.9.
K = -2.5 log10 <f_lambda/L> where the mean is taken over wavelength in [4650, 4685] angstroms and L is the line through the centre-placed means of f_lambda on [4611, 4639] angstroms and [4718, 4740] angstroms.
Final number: 0.08 mag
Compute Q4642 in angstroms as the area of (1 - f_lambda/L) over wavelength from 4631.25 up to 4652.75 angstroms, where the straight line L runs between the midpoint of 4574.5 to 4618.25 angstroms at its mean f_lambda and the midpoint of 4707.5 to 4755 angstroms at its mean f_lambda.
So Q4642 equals 0.9 angstroms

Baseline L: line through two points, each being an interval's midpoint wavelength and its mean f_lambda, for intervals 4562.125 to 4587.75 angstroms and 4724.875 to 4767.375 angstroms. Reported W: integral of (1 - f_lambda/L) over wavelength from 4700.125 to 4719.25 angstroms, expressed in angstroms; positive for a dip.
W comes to 0.76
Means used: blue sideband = 6.84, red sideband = 7.07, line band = 6.75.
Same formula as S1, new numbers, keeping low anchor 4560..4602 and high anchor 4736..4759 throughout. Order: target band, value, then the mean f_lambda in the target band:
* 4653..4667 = 0.4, 6.78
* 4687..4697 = 0.3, 6.85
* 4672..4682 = 0.3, 6.77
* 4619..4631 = -0.8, 7.4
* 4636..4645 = 0.5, 6.59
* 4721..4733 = -0.1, 7.15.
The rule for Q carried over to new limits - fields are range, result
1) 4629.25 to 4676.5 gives 6.73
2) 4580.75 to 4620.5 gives 7.05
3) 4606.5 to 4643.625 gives 7.2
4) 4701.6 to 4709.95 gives 6.58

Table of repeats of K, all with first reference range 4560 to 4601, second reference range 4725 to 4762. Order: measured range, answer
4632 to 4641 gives 0.01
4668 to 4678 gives 0.06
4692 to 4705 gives 0.05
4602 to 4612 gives -0.03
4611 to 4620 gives -0.09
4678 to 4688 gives 0.00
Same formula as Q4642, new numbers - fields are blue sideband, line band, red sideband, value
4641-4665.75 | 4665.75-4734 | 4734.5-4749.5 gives 0.3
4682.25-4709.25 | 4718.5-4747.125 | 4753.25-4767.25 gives -0.5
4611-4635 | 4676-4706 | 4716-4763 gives 1.7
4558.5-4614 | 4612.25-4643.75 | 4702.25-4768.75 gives -1.0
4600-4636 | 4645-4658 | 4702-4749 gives 0.8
